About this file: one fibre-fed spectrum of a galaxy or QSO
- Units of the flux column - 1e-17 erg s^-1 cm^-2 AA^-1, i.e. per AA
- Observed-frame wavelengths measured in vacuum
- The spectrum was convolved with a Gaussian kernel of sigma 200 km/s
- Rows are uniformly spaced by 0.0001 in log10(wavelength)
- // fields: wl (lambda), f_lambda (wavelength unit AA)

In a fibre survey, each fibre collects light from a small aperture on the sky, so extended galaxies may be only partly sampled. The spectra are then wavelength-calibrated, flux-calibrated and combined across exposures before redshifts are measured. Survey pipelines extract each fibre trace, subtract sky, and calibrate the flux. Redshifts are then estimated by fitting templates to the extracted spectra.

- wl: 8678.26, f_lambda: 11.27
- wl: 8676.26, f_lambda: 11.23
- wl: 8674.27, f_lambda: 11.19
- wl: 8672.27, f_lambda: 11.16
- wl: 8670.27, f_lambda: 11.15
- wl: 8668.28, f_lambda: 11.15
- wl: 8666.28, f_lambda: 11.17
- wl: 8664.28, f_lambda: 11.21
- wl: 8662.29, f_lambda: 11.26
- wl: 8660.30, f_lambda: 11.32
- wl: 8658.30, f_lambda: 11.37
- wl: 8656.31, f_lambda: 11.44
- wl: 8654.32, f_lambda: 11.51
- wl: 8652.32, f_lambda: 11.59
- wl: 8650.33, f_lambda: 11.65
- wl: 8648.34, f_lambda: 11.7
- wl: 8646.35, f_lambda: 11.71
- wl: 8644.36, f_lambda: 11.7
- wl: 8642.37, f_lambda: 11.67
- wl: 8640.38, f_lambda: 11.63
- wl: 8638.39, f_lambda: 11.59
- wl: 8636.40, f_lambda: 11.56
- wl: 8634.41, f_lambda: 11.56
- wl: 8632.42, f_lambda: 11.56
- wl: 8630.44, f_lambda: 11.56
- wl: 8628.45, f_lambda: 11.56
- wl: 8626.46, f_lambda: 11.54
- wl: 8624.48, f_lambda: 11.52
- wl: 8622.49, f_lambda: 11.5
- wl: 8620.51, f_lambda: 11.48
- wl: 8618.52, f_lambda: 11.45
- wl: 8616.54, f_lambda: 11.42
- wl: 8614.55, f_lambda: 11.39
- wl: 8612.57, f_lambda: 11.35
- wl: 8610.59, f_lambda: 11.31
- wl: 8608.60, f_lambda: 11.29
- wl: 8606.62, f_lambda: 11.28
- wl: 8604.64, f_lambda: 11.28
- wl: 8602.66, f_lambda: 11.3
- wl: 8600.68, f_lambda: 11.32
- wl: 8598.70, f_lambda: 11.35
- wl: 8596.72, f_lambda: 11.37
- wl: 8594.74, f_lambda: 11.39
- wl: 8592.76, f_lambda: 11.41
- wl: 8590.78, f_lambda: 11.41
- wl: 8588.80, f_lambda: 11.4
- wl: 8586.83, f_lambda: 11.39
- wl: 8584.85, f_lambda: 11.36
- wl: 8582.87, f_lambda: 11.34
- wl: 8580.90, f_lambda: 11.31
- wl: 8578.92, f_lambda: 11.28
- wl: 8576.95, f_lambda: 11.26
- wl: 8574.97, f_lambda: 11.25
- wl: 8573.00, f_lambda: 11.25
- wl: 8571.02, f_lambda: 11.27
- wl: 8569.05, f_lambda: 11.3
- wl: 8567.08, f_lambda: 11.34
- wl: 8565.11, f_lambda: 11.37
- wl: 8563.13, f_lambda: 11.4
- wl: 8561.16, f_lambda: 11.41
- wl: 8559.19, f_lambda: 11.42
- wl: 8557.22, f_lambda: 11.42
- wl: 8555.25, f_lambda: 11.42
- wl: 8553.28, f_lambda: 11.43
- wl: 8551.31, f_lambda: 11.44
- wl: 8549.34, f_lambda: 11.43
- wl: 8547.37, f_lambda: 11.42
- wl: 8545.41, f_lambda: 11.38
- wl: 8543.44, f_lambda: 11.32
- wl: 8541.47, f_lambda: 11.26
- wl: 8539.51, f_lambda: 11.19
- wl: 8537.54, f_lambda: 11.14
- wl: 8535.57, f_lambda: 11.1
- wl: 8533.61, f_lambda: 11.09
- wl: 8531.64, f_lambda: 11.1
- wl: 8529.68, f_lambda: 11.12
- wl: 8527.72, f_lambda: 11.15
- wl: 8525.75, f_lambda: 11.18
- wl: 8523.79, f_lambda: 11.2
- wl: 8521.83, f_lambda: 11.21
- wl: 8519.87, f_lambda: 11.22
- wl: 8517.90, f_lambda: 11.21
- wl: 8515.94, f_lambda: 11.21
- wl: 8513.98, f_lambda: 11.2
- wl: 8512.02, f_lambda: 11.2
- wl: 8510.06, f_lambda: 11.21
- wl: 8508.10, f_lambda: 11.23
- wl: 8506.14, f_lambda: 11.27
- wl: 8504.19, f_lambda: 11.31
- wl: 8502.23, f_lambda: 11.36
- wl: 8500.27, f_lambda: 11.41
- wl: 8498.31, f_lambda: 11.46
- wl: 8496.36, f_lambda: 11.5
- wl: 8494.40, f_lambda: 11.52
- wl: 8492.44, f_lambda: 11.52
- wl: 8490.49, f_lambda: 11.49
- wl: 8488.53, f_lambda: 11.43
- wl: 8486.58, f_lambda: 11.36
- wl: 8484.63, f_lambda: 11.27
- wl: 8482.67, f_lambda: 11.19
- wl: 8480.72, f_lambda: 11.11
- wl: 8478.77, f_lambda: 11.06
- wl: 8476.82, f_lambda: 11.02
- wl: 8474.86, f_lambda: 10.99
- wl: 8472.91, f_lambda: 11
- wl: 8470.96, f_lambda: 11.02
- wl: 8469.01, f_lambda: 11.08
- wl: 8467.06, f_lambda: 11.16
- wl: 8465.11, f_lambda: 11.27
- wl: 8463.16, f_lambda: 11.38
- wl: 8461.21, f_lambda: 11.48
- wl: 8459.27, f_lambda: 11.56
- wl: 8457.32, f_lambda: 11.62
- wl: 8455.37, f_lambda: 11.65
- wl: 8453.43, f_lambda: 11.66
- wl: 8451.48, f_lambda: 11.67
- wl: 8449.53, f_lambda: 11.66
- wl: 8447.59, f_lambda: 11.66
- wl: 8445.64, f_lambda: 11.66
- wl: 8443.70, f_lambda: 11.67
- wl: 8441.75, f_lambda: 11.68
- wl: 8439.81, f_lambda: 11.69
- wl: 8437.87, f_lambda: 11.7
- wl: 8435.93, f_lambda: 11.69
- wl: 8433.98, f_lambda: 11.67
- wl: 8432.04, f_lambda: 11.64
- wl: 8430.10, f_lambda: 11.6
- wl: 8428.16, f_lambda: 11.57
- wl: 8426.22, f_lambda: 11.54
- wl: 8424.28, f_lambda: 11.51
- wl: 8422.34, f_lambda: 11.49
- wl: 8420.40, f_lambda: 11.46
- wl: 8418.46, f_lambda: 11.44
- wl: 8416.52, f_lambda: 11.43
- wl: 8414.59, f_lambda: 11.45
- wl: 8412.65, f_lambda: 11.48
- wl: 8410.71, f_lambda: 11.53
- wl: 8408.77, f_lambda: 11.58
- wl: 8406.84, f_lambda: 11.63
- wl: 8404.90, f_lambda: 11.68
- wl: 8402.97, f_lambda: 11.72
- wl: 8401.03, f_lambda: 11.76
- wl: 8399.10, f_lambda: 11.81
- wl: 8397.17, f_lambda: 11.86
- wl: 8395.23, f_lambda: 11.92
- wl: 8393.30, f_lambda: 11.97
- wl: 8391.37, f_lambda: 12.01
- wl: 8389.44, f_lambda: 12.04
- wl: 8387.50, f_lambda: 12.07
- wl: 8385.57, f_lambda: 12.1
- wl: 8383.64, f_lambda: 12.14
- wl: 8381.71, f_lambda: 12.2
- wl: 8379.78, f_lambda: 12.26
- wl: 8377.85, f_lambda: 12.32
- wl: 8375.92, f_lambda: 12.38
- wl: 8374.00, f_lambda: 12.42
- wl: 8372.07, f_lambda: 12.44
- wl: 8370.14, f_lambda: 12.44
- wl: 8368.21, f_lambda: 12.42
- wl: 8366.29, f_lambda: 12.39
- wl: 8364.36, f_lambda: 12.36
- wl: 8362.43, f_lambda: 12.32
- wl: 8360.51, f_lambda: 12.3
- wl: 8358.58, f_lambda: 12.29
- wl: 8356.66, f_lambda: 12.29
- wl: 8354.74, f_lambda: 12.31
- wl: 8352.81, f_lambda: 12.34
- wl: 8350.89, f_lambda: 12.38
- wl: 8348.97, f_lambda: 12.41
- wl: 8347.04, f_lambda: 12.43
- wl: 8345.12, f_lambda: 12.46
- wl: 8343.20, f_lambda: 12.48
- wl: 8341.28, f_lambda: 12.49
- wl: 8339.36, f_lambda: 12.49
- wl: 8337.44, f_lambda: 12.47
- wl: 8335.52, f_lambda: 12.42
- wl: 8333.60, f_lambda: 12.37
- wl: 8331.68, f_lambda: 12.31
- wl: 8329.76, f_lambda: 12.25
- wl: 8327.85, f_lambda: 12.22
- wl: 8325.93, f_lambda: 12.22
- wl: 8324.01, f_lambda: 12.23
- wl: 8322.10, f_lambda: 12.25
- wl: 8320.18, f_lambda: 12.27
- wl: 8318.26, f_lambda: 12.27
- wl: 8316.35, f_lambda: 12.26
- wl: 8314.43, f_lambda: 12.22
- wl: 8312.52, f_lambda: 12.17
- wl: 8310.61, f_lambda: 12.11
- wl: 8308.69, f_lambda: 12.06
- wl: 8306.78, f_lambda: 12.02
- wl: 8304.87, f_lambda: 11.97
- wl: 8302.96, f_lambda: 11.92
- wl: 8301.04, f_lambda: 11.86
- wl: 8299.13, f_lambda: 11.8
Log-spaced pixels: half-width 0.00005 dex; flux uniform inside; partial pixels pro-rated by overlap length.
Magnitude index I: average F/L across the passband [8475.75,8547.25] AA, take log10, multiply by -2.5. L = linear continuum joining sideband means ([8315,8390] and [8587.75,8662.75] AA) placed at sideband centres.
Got 0.05 mag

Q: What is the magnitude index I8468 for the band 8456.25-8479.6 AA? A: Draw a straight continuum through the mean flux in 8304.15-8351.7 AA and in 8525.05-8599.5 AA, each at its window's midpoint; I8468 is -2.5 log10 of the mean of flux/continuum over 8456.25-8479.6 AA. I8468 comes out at 0.046 mag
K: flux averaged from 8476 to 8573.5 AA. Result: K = 11.3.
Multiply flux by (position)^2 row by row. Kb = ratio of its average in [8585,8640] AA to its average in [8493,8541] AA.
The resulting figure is 1.04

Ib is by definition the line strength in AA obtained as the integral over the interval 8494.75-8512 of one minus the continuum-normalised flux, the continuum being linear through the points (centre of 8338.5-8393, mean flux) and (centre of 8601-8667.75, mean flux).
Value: 0.8 AA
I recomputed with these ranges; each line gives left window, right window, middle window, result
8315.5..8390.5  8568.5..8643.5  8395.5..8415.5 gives 0.04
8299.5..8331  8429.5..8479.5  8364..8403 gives -0.03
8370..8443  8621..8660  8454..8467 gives 0.03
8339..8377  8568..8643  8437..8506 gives 0.05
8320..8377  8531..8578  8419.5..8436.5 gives 0.04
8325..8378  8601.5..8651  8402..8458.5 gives 0.05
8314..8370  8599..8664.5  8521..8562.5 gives 0.04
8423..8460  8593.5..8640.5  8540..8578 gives 0.01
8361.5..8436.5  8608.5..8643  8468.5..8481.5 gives 0.07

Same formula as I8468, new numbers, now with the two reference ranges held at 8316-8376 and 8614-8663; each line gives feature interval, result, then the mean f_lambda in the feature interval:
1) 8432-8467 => 0.04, 11.6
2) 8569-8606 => 0.03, 11.3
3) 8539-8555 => 0.04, 11.4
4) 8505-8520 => 0.06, 11.2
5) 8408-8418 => 0.06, 11.5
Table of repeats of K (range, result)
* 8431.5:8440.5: 11.7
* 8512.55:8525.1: 11.2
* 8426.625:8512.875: 11.4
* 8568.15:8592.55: 11.3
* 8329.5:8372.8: 12.4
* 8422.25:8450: 11.6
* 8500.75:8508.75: 11.3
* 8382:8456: 11.7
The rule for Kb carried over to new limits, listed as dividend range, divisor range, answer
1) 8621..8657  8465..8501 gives 1.07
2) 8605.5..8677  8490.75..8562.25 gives 1.04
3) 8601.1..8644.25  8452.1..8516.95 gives 1.05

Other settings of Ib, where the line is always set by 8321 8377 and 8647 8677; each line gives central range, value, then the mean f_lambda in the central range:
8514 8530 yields 0.8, 11.2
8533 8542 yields 0.5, 11.2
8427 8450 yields 0.8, 11.7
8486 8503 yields 0.6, 11.5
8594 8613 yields 0.4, 11.3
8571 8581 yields 0.3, 11.3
